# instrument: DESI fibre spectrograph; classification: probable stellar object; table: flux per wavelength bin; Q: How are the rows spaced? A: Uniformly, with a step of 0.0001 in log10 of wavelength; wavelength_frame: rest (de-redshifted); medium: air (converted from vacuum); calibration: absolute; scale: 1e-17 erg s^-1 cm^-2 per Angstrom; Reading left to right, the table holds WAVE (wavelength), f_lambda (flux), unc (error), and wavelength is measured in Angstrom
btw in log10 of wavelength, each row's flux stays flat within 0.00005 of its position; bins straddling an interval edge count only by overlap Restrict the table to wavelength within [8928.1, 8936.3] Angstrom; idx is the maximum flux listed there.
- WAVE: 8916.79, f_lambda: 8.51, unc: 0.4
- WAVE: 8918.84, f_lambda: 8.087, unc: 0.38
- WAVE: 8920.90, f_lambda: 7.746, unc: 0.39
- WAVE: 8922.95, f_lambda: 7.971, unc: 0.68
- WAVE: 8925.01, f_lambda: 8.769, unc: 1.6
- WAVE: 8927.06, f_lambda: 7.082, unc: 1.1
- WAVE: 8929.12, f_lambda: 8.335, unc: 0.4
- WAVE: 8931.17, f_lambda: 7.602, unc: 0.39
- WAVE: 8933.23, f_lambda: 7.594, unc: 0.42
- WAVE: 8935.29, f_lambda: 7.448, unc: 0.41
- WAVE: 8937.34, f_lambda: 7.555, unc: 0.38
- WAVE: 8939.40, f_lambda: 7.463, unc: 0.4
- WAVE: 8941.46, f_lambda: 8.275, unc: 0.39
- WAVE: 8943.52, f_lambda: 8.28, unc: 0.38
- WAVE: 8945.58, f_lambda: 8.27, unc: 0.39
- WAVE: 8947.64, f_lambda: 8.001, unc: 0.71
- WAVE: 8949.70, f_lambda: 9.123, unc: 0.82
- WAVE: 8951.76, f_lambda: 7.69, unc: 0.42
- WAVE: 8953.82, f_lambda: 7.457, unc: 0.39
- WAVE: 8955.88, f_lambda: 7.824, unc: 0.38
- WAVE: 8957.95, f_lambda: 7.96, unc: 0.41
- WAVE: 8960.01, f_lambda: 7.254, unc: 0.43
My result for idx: 8.335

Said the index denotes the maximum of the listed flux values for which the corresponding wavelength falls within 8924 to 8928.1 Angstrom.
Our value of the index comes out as 8.769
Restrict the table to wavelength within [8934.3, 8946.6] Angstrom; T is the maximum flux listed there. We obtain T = 8.28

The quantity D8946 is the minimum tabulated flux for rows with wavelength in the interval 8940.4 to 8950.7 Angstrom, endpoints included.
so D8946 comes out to 8.001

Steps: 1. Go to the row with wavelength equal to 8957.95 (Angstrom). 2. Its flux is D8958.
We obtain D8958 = 7.96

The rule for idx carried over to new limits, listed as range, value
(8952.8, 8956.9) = 7.824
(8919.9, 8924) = 7.971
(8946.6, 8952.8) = 9.123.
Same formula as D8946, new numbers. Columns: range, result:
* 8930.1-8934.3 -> 7.594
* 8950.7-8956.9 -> 7.457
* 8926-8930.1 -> 7.082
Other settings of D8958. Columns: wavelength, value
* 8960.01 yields 7.254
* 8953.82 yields 7.457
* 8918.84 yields 8.087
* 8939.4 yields 7.463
